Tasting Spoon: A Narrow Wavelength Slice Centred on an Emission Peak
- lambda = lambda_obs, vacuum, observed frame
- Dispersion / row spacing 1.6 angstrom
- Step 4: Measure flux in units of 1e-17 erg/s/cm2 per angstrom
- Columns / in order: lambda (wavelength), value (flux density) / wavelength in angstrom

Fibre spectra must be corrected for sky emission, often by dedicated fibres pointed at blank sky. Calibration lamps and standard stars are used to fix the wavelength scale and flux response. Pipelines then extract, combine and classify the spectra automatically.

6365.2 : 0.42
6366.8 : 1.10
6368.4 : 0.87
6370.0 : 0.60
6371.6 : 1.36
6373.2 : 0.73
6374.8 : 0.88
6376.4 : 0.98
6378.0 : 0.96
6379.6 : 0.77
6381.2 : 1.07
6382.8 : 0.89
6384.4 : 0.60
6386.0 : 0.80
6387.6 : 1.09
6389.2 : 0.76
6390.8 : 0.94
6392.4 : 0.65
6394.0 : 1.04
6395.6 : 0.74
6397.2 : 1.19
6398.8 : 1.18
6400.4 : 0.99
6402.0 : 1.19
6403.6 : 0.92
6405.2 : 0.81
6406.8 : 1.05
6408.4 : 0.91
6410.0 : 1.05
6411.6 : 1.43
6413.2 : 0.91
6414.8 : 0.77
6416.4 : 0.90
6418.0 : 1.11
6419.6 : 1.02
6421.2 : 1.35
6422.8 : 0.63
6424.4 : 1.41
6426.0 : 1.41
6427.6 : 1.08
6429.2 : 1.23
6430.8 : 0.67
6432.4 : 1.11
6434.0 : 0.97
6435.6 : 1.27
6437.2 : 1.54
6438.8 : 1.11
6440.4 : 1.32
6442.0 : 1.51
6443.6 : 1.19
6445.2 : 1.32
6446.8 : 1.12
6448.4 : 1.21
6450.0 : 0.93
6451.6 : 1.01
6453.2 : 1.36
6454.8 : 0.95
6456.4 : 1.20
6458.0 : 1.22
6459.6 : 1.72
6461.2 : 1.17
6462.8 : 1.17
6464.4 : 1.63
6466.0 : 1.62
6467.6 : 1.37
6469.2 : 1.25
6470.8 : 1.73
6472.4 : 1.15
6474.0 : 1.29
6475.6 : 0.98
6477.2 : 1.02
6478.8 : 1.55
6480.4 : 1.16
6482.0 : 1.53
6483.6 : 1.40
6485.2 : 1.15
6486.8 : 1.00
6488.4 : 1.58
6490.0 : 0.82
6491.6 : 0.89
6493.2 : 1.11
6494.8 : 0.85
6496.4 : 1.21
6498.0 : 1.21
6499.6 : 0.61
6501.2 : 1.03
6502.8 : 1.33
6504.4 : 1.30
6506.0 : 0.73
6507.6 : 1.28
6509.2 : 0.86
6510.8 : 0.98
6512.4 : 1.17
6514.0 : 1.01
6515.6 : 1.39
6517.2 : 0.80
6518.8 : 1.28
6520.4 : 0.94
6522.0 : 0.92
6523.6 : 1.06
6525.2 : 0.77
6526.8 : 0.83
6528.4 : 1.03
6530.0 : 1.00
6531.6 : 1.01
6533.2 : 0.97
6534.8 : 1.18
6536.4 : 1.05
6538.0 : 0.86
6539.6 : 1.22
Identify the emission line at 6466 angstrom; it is Mg II 2798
